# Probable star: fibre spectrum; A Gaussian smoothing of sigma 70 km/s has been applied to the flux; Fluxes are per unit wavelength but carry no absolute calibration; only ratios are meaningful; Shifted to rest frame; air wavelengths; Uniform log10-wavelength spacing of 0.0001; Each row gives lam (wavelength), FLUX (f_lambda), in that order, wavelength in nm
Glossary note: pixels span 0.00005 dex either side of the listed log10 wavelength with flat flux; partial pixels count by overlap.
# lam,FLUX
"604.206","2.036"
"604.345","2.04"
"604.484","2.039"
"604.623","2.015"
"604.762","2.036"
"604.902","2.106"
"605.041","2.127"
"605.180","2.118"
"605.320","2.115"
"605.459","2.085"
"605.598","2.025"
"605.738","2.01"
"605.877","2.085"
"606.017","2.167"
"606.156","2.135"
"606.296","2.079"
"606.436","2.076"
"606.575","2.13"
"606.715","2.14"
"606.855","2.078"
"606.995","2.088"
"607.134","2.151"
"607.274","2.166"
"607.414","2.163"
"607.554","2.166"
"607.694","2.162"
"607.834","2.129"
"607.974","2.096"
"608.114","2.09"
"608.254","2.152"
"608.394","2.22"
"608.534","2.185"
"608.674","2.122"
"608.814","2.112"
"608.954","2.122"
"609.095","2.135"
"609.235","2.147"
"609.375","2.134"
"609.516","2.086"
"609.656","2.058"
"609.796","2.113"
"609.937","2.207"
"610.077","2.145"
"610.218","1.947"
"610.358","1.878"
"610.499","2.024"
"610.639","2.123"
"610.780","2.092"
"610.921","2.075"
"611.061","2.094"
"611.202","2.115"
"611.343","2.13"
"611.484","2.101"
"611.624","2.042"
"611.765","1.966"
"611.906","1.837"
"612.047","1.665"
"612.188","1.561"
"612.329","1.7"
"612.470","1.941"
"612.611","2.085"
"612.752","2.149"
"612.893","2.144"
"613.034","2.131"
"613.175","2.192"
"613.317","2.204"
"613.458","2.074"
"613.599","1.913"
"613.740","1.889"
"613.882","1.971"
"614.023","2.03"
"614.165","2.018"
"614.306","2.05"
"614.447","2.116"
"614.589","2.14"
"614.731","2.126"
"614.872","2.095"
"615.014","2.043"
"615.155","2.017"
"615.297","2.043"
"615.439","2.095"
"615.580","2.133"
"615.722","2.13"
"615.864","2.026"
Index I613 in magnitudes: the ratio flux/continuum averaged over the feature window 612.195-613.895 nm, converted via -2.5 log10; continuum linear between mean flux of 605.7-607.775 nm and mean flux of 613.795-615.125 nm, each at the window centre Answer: 0.029 mag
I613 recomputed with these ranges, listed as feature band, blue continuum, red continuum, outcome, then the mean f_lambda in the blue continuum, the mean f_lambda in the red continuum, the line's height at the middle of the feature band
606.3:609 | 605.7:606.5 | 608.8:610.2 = -0.01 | 2.09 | 2.12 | 2.11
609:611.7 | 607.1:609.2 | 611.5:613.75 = -0.01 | 2.14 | 1.97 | 2.06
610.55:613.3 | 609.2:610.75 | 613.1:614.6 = 0.03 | 2.08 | 2.05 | 2.06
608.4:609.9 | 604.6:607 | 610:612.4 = -0.06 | 2.09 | 1.97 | 2.02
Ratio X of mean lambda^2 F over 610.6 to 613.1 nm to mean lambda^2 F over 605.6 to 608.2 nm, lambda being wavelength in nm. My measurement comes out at 0.96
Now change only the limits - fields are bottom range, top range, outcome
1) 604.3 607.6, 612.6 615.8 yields 1.02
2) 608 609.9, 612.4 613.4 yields 1.01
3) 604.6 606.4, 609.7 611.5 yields 1.01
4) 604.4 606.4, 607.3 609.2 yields 1.04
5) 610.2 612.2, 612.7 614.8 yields 1.05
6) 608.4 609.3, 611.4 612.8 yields 0.90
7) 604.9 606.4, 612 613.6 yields 0.97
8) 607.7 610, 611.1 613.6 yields 0.95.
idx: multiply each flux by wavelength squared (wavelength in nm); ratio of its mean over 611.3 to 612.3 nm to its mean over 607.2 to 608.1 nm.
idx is 0.89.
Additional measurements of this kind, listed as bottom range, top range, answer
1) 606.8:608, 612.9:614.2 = 0.98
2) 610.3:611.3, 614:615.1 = 1.02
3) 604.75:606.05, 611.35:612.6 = 0.92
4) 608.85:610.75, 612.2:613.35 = 0.99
